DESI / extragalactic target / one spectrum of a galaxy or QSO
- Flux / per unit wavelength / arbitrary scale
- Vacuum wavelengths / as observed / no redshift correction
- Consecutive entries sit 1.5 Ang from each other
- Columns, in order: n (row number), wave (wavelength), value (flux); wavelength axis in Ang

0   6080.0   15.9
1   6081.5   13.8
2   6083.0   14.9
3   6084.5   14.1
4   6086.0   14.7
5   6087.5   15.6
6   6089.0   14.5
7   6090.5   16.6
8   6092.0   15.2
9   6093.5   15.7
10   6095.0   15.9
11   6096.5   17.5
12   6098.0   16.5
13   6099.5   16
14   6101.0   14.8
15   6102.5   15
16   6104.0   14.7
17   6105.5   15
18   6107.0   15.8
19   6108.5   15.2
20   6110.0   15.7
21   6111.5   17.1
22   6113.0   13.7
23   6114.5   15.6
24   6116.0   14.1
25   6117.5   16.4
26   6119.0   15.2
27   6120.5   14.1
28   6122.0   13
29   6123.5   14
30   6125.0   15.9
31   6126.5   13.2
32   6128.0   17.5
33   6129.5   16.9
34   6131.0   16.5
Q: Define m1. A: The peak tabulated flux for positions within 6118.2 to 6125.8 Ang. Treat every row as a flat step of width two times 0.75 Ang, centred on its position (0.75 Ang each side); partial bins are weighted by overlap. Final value 15.9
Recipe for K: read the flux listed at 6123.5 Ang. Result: 14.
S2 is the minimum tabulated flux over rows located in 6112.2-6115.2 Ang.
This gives 13.7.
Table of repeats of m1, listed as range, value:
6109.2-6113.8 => 17.1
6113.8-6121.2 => 16.4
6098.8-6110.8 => 16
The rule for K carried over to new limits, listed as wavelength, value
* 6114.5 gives 15.6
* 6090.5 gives 16.6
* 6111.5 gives 17.1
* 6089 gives 14.5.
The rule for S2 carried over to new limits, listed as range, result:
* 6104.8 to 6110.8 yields 15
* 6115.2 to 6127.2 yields 13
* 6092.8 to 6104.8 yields 14.7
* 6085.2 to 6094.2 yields 14.5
